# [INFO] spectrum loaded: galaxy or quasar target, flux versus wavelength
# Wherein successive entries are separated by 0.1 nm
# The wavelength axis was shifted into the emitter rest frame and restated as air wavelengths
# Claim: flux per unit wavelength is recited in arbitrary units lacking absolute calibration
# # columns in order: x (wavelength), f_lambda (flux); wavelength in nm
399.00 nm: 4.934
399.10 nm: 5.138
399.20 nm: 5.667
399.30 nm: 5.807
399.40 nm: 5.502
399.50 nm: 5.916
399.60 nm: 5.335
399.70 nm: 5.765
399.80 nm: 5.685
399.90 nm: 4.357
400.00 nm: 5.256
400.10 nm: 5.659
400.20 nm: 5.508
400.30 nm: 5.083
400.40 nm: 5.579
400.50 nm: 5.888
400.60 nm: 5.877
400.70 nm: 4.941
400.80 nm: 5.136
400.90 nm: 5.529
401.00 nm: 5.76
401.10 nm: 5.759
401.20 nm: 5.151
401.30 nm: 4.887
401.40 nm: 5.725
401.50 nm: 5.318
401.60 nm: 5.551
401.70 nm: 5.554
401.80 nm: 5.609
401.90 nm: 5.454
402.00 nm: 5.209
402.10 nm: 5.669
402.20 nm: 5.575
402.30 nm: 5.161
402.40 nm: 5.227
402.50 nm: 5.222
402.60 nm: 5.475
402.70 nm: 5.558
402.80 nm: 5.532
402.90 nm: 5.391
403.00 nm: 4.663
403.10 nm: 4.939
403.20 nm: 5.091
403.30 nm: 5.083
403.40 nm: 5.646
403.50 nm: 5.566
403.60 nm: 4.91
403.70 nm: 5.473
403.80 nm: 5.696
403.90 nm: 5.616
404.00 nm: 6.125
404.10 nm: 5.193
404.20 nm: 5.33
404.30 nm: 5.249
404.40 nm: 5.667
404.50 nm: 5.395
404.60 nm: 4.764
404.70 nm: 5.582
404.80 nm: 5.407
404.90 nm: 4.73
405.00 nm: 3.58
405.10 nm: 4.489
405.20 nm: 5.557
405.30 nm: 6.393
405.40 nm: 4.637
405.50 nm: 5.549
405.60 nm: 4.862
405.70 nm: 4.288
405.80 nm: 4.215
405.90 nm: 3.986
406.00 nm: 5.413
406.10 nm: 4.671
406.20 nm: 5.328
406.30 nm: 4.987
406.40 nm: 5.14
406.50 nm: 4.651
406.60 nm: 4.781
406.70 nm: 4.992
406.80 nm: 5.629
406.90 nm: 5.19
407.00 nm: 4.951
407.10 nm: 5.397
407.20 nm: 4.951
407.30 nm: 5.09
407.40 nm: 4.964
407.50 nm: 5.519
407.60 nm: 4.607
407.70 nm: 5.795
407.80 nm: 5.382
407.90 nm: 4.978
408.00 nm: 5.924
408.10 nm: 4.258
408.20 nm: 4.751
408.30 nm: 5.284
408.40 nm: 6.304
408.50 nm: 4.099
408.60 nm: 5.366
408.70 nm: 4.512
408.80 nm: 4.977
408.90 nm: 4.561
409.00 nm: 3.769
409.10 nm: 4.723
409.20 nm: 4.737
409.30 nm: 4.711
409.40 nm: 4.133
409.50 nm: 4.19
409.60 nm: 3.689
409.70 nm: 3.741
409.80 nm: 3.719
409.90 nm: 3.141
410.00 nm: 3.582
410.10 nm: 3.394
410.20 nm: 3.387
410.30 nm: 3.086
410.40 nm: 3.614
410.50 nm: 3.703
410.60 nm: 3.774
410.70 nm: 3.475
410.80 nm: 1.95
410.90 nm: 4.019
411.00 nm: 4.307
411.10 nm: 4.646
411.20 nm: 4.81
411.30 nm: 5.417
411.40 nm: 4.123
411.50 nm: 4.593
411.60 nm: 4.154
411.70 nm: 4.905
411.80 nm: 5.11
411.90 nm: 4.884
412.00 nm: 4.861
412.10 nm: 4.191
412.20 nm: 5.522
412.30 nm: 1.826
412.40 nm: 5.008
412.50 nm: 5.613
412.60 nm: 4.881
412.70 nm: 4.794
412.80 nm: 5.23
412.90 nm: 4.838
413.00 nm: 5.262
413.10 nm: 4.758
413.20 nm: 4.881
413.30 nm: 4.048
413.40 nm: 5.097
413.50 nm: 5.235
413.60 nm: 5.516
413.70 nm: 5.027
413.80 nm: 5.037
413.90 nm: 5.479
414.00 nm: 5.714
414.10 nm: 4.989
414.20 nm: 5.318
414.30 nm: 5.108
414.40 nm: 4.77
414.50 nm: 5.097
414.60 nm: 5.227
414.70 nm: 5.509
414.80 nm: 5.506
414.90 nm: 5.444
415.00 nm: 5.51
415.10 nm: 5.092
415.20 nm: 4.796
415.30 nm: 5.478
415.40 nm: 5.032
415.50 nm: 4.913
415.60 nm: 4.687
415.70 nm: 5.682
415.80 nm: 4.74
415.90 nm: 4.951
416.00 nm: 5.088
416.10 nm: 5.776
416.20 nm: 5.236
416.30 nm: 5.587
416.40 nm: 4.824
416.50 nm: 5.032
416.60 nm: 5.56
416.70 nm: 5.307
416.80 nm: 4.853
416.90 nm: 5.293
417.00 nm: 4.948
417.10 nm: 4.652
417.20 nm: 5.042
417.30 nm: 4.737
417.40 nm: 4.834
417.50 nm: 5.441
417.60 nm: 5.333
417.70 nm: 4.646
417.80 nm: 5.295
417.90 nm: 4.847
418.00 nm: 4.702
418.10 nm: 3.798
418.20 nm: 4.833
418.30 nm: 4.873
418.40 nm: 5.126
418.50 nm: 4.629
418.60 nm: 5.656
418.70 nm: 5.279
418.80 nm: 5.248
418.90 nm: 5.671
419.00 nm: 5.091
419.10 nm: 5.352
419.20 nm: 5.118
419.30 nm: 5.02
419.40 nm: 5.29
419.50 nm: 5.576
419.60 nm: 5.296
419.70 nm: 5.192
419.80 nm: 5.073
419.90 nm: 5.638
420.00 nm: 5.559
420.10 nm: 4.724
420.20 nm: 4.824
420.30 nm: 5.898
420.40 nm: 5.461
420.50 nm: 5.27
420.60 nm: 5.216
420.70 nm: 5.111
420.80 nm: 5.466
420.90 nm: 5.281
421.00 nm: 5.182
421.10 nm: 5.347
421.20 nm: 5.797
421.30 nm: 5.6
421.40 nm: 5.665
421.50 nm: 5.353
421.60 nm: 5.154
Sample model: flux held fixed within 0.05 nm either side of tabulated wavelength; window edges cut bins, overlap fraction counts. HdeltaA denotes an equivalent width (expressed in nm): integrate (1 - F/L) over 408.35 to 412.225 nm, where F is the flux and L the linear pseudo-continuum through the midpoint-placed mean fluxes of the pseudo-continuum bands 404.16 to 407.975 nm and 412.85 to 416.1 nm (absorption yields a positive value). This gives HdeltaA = 0.65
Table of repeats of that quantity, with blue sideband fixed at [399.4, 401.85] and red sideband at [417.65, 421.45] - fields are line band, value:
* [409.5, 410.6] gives 0.367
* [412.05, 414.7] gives 0.166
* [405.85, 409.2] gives 0.229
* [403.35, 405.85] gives 0.094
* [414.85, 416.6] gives 0.024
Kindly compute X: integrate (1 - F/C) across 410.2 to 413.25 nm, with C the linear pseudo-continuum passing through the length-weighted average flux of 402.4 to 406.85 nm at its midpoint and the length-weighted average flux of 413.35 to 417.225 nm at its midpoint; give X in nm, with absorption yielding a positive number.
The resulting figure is 0.461 nm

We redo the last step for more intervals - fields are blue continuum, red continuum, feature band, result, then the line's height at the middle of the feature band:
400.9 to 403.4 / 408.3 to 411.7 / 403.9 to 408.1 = -0.29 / 4.78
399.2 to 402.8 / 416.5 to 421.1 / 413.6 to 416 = 0.01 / 5.21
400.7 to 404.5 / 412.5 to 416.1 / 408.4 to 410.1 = 0.32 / 5.24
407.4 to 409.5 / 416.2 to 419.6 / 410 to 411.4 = 0.32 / 4.95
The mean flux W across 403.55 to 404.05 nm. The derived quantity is 5.56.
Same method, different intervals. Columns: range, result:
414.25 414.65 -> 5.05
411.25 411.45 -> 4.77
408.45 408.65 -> 4.73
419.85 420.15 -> 5.31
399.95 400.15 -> 5.46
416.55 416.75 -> 5.43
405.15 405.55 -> 5.53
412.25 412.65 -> 4.33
